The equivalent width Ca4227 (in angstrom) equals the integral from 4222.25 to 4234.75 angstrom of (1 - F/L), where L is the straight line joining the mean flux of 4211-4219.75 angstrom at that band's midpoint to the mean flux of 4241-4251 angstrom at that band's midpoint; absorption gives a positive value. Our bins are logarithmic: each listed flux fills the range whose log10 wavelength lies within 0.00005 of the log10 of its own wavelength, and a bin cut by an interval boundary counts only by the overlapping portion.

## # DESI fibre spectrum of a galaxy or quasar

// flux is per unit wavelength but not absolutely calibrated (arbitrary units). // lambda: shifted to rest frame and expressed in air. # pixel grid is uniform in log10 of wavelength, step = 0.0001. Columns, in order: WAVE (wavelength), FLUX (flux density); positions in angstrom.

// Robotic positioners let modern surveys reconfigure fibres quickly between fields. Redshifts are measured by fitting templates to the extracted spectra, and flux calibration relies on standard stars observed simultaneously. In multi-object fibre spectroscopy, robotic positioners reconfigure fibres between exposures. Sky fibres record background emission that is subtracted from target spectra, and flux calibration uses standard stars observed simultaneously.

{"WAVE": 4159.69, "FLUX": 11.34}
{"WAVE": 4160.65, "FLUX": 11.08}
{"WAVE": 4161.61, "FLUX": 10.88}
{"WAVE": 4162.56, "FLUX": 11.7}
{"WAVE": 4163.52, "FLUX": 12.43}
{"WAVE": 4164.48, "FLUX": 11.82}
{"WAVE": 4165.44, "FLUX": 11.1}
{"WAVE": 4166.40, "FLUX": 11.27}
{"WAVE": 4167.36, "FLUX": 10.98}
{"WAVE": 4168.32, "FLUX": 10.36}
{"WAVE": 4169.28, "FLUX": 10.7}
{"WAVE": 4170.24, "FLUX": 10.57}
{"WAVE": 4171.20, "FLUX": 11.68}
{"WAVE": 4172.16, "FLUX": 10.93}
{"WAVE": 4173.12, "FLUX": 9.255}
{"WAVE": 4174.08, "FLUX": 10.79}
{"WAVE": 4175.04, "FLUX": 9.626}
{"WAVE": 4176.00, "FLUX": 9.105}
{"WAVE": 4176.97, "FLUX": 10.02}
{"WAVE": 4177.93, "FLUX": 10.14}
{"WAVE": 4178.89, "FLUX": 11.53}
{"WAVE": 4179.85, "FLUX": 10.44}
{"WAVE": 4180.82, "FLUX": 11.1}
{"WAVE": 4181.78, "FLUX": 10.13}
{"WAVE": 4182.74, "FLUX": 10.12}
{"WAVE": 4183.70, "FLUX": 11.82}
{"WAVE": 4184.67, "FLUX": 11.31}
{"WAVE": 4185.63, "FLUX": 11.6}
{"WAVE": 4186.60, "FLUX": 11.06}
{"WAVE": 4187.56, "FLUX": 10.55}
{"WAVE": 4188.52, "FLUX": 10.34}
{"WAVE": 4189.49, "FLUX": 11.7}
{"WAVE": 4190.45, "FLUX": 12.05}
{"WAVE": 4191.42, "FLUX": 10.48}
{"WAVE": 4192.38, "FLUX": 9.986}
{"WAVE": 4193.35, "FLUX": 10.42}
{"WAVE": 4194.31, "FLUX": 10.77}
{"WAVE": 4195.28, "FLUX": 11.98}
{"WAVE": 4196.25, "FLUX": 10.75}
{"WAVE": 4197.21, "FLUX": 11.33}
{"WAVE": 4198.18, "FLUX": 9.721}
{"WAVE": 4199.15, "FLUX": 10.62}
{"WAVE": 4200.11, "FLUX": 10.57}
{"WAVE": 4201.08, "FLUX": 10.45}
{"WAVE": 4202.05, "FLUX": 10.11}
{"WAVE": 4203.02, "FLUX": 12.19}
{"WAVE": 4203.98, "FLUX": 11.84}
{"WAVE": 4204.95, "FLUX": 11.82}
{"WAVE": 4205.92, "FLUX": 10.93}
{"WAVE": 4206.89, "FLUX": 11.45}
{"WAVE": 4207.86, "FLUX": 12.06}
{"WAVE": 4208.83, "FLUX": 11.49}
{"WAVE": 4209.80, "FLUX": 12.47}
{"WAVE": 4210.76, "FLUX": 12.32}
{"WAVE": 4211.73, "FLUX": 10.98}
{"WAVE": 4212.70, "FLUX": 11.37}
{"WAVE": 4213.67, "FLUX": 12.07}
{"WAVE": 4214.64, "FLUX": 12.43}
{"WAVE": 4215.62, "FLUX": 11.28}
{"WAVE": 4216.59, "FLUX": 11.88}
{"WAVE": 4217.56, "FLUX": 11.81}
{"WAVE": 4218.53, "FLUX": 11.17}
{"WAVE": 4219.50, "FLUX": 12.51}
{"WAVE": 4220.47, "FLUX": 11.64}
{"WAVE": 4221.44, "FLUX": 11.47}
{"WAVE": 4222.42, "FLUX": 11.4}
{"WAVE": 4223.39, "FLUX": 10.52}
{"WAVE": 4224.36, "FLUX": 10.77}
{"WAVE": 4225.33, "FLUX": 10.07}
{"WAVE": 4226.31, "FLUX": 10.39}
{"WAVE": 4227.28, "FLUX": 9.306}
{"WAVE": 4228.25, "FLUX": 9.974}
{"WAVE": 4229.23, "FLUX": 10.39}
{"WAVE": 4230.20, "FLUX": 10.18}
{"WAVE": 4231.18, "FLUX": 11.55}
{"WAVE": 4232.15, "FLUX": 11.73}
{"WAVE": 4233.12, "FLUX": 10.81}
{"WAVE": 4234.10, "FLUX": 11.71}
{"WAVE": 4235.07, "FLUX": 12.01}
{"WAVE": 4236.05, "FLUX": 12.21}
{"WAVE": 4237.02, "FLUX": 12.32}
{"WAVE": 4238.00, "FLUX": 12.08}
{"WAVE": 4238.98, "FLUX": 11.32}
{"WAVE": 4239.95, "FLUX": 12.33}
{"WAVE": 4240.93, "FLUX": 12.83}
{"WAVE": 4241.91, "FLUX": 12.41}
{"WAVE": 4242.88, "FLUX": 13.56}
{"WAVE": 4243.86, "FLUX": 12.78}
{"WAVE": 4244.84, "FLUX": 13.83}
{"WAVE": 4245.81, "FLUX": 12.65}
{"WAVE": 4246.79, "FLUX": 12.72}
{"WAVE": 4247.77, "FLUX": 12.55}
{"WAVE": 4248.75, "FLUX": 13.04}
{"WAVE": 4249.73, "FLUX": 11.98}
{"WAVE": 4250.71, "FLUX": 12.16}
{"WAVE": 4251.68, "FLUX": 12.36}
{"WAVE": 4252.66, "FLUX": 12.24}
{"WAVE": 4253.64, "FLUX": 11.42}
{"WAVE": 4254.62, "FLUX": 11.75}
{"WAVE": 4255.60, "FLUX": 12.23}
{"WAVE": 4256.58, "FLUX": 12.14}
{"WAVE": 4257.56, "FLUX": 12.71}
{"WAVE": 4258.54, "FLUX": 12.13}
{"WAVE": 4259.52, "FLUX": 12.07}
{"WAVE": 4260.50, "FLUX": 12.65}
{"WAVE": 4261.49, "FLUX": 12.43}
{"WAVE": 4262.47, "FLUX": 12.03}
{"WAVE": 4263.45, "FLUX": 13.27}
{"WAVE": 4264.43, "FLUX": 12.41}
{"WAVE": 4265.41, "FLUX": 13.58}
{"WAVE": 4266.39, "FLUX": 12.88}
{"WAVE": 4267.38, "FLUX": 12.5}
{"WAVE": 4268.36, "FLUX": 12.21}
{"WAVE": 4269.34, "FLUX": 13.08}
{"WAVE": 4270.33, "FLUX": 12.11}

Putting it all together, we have 1.5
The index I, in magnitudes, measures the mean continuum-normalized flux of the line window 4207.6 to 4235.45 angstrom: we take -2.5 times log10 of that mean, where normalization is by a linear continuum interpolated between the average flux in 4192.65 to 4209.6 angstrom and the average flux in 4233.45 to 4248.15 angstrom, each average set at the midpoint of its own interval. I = 0.046 mag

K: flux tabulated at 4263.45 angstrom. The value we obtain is 13.27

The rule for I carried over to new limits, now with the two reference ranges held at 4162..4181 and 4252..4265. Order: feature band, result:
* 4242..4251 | -0.06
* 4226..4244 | 0.03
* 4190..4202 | 0.05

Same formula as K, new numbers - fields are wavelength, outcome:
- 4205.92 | 10.93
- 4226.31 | 10.39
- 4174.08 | 10.79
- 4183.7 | 11.82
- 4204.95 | 11.82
